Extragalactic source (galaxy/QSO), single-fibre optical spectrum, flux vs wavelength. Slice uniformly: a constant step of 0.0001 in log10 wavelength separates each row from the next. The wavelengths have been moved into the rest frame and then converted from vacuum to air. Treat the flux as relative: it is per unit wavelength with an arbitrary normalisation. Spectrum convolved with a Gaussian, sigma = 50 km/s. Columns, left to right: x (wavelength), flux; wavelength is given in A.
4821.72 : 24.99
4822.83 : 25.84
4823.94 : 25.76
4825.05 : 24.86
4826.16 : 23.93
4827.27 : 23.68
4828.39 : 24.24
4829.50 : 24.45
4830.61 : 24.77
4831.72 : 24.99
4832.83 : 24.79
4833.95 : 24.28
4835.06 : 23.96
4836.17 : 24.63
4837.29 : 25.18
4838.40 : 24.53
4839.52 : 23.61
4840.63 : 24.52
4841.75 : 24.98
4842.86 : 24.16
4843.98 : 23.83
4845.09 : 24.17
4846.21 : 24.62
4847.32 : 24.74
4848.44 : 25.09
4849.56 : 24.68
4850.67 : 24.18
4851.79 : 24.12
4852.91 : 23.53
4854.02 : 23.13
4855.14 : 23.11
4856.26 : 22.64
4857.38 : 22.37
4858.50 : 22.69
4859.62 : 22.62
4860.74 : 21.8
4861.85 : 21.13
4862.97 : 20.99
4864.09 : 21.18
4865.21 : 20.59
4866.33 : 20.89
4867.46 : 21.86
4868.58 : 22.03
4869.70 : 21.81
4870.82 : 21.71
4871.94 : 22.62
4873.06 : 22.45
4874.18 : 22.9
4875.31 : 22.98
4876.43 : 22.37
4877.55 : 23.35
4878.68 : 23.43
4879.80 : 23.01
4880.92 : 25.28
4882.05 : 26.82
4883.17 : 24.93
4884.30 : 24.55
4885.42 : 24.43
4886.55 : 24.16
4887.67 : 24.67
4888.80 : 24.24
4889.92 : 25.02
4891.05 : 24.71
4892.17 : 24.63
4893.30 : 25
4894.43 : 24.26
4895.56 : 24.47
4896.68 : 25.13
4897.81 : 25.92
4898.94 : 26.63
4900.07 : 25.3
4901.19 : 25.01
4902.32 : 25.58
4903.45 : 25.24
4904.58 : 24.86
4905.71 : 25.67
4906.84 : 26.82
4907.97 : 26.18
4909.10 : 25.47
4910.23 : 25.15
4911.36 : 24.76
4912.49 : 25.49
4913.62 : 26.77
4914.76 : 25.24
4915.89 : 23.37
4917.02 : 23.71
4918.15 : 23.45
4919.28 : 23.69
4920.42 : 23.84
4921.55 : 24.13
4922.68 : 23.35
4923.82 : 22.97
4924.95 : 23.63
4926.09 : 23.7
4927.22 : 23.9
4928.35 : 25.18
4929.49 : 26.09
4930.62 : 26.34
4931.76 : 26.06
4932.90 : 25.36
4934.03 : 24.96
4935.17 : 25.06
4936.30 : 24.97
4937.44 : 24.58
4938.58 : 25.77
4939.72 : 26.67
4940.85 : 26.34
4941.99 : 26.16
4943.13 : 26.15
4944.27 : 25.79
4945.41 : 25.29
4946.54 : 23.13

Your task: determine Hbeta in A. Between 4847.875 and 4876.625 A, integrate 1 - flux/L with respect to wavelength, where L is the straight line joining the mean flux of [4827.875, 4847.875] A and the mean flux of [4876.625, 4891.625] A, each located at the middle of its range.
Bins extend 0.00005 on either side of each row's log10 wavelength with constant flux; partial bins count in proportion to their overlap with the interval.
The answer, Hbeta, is 2.29 A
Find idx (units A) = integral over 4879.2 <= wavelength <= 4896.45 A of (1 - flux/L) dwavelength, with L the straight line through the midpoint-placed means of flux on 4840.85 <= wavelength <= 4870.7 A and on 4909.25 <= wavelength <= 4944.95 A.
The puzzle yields -0.6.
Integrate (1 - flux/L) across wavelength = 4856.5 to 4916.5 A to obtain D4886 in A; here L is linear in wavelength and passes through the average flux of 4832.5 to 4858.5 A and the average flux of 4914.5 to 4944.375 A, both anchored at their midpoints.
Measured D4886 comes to 1.2 A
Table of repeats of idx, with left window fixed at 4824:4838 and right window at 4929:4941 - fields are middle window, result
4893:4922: 0.3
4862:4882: 2.0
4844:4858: 0.5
